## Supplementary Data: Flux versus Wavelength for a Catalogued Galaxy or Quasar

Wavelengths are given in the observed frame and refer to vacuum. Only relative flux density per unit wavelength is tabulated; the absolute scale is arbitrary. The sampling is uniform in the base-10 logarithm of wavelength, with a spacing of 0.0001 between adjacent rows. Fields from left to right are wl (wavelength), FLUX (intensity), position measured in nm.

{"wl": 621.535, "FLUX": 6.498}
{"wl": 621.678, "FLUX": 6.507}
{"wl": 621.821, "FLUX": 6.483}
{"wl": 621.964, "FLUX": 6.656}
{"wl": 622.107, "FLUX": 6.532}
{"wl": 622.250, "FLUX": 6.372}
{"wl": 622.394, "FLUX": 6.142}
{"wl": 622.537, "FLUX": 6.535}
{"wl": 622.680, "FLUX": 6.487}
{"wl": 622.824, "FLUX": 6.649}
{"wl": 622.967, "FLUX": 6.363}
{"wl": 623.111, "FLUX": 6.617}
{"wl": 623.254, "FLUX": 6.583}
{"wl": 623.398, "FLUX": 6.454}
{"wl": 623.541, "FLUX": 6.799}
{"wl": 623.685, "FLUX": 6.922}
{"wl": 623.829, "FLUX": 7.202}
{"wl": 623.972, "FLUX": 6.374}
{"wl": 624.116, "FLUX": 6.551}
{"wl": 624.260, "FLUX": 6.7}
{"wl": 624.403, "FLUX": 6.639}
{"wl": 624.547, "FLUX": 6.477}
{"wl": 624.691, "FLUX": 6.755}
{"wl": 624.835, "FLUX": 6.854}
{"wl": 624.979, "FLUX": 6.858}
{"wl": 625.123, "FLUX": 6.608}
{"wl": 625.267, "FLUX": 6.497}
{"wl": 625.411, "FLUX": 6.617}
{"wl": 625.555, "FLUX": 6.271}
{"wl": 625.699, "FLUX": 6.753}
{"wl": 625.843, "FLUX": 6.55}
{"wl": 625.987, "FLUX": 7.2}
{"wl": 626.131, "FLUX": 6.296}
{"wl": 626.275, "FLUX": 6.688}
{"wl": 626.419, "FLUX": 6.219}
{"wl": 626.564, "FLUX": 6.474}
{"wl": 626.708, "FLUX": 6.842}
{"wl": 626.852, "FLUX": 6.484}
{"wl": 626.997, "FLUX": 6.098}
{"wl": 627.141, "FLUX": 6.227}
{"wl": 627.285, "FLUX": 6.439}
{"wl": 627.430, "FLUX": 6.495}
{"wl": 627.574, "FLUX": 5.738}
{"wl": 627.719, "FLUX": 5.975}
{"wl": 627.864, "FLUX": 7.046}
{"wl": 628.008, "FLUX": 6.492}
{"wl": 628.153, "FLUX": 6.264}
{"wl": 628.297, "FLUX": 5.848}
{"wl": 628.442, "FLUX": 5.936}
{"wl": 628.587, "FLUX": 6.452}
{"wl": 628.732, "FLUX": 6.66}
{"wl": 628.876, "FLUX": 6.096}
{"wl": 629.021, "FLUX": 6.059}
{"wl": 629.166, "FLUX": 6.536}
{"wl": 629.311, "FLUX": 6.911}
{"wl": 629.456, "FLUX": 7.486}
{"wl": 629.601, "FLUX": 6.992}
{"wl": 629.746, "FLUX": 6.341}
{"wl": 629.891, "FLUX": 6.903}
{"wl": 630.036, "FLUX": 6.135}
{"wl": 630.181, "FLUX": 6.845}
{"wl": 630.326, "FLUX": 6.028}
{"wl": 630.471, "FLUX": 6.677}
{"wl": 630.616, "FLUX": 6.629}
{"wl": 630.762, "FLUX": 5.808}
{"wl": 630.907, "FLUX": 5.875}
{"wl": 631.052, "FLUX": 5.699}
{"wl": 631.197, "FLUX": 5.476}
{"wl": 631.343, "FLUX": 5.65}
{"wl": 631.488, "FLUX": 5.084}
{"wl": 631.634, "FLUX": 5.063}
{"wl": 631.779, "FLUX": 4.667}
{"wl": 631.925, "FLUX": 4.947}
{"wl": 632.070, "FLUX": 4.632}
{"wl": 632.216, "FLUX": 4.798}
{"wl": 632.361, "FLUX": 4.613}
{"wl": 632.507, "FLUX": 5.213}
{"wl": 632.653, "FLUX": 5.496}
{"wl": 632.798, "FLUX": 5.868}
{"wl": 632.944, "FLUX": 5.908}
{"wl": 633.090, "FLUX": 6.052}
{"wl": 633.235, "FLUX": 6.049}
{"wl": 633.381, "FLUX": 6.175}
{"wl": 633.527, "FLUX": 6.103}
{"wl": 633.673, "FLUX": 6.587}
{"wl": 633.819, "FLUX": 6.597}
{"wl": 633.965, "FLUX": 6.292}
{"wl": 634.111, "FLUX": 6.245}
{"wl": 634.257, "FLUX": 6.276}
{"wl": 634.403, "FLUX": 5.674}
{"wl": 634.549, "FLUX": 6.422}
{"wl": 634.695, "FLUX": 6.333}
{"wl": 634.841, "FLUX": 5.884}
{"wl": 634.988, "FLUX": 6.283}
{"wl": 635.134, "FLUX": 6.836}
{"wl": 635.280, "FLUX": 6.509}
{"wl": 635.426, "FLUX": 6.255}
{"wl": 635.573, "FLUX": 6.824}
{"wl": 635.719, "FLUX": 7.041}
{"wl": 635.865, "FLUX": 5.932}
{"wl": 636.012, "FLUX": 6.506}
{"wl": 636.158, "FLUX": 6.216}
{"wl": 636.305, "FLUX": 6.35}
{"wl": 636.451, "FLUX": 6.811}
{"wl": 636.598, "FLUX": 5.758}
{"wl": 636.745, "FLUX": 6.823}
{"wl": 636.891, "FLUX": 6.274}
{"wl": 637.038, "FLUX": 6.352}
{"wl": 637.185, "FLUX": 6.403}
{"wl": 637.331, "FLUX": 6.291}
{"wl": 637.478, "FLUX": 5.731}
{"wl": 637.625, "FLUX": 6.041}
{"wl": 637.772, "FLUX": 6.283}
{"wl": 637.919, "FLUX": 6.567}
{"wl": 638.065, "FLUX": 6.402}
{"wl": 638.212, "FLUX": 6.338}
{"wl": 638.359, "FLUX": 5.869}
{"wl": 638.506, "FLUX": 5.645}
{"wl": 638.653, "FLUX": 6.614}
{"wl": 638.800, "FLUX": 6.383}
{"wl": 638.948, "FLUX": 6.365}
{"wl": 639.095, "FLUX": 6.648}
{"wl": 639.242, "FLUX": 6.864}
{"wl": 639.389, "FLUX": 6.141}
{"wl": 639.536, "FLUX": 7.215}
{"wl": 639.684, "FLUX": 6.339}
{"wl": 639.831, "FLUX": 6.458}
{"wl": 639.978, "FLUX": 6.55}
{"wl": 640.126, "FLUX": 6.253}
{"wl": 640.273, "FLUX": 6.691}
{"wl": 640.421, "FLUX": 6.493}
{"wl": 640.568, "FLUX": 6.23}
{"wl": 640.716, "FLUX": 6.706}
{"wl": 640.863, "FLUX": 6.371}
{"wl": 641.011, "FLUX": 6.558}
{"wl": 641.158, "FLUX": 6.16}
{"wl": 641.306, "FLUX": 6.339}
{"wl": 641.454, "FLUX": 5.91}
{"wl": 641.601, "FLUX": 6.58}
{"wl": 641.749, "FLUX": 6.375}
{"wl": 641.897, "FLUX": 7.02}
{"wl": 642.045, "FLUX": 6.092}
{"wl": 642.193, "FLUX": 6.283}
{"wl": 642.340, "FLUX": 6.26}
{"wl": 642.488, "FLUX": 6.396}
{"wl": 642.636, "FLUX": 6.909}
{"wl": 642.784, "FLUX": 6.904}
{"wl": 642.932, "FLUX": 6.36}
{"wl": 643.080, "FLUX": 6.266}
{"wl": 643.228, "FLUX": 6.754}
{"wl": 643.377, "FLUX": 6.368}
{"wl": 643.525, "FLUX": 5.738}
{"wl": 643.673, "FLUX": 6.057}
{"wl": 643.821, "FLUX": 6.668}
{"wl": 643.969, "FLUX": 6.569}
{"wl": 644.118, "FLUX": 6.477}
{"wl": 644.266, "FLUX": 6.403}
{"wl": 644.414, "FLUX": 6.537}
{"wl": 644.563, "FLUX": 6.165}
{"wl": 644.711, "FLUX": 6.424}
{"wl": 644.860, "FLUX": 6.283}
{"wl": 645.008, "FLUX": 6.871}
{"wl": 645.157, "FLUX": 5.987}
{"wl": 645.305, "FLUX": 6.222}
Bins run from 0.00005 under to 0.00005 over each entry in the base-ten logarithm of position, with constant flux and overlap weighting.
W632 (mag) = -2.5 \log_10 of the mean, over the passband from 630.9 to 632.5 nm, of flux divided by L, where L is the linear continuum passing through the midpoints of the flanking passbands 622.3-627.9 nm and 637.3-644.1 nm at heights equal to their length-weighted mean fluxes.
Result 0.26 mag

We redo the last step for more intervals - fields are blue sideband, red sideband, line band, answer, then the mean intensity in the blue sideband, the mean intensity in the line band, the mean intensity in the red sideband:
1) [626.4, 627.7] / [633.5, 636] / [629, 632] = 0.045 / 6.32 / 6.08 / 6.37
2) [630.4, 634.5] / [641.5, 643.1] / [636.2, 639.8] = -0.034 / 5.72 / 6.35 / 6.5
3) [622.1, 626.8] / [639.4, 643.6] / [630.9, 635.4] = 0.129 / 6.6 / 5.79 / 6.44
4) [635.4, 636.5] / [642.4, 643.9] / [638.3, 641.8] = 0.009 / 6.5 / 6.41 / 6.44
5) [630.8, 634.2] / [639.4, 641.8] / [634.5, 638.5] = -0.055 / 5.62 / 6.33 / 6.44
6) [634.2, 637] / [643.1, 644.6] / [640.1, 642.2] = -0.007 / 6.37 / 6.41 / 6.37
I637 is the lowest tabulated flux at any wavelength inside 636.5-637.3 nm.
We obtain 5.758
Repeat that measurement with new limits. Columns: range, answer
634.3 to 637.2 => 5.674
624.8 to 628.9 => 5.738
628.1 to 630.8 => 5.808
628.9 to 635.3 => 4.613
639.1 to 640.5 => 6.141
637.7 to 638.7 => 5.645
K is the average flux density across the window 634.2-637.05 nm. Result 6.37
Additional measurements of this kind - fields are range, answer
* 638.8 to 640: 6.56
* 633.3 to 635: 6.23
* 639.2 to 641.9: 6.47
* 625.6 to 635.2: 6.14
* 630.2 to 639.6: 6.09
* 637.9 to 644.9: 6.42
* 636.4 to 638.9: 6.26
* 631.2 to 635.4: 5.8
